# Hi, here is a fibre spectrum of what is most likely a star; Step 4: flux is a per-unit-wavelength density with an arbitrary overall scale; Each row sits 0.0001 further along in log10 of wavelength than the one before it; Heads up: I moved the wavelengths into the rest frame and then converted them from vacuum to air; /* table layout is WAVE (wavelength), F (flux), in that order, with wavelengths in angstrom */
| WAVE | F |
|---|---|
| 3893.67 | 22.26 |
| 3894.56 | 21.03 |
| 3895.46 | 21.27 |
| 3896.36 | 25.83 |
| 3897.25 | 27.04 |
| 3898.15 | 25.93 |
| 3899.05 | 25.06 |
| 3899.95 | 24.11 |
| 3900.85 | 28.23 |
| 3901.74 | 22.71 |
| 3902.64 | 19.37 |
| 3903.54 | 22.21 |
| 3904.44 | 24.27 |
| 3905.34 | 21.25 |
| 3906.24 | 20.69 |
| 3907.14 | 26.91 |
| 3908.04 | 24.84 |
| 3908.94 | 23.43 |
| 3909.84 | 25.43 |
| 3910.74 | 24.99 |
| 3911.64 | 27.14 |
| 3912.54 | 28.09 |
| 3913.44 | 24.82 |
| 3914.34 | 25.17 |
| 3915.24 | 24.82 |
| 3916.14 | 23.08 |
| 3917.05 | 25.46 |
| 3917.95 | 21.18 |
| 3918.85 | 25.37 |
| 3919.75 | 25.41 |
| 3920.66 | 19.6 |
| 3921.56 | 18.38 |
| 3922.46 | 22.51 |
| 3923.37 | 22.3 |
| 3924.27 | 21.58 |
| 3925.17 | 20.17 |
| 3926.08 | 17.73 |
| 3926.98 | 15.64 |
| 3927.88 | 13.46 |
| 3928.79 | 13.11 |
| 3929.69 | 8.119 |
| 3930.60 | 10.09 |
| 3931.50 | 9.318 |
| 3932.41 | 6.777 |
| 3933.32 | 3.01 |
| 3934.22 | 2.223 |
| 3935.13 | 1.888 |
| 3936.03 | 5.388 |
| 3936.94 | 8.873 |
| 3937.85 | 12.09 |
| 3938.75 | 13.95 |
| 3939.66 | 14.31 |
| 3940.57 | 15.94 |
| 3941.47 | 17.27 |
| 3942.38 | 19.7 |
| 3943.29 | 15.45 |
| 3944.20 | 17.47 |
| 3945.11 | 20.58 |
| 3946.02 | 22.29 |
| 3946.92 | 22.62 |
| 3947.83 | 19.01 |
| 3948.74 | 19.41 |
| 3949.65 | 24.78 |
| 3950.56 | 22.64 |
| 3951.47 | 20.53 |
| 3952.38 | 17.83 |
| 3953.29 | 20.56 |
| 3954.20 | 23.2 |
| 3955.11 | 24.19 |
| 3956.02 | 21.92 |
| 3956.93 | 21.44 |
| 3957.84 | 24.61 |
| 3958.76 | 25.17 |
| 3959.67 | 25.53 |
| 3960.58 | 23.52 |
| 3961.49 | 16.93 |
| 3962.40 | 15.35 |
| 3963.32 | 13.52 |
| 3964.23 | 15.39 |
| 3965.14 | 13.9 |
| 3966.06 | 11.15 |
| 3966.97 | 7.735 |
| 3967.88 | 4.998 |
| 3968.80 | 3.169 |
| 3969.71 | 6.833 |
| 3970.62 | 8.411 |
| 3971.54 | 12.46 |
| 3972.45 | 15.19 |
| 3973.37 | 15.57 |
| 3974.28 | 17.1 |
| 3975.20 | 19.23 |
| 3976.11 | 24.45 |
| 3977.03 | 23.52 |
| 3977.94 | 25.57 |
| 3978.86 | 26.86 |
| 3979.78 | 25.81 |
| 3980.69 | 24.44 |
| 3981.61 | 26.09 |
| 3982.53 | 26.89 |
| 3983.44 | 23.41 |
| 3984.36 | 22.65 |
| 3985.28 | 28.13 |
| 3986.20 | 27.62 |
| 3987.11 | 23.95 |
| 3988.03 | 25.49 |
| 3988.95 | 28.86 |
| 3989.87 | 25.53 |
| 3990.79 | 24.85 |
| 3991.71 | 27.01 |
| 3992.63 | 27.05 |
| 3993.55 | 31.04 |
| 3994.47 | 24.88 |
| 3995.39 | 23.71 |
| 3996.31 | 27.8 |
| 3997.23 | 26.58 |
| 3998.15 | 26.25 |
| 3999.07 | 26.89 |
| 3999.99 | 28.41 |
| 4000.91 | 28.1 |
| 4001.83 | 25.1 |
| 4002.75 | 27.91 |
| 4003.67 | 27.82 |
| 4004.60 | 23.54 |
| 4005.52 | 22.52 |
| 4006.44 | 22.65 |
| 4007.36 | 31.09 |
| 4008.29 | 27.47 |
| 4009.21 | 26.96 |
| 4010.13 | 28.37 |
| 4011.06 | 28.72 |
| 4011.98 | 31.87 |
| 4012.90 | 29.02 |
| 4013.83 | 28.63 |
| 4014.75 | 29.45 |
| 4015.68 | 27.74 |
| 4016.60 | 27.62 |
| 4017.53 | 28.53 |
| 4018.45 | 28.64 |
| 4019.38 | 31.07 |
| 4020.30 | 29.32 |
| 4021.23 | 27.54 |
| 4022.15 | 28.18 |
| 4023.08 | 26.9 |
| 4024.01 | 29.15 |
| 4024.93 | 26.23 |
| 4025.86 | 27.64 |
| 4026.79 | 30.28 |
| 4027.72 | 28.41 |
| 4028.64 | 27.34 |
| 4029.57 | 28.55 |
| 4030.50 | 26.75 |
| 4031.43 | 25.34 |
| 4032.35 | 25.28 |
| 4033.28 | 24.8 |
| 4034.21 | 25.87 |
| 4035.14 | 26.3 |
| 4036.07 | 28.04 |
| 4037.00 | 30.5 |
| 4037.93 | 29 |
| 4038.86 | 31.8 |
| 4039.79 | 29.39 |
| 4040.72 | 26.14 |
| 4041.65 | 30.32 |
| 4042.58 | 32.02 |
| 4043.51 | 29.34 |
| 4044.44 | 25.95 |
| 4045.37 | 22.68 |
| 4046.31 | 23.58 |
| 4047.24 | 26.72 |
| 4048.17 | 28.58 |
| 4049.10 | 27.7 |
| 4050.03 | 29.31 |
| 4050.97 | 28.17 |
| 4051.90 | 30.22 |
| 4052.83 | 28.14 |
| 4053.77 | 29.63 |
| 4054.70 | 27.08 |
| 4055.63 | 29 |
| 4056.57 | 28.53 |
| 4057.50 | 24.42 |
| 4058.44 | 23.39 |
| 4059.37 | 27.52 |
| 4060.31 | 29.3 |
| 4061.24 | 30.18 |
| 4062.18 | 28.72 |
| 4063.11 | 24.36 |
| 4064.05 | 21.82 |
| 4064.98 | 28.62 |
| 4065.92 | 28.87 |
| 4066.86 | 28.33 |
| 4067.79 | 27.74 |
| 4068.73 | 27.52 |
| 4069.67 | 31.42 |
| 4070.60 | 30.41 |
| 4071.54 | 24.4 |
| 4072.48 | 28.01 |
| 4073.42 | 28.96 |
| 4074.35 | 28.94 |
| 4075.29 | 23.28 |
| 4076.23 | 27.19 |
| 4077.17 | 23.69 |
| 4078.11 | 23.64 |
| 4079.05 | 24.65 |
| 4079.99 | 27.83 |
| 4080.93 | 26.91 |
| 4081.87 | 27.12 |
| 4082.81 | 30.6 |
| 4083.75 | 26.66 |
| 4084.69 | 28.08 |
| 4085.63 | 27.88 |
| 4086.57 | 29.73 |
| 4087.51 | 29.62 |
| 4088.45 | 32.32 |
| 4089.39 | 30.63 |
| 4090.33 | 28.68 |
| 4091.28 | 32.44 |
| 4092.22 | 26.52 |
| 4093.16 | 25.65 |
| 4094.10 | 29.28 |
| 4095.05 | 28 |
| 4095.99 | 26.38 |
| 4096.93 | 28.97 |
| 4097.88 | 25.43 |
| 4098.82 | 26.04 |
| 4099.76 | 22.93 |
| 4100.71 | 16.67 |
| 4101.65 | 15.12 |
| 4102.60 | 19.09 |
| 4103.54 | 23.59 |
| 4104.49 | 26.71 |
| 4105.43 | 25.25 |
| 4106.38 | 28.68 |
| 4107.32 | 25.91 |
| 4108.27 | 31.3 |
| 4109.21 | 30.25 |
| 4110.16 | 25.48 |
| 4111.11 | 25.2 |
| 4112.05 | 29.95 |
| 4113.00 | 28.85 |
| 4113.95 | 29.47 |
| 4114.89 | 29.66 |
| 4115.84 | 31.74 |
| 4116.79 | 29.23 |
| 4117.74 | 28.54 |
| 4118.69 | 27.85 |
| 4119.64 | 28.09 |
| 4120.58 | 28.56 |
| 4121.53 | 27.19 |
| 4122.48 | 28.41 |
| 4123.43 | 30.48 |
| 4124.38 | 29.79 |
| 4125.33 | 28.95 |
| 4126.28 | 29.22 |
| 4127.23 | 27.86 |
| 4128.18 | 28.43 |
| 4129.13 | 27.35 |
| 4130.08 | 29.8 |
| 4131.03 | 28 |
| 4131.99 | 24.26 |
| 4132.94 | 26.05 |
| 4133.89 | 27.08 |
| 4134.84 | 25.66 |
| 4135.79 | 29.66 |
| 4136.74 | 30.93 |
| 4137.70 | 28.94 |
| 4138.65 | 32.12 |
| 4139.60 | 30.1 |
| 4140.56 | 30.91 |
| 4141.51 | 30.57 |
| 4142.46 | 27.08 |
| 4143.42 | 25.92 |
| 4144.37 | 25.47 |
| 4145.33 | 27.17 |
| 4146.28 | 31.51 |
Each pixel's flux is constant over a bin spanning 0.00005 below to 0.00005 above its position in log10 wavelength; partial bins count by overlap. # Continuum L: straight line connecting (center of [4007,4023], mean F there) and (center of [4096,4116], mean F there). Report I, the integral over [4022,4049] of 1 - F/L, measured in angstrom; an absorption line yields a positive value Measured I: 0.5 angstrom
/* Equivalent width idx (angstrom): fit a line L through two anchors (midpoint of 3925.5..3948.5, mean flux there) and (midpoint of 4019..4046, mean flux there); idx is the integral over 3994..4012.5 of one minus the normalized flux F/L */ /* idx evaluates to -2.7 angstrom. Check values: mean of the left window 13.2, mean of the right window 27.9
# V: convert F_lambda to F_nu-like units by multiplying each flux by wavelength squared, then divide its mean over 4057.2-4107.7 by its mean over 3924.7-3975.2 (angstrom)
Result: 1.9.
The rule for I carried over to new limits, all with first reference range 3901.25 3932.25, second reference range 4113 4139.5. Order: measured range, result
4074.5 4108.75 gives 1.14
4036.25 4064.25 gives -2.13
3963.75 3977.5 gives 5.81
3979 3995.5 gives -1.71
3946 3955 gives 0.36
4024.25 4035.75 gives -0.83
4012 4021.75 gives -1.67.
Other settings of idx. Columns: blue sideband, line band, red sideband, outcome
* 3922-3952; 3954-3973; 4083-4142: 1.2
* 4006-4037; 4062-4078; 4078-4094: 0.6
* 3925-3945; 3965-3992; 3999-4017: 2.2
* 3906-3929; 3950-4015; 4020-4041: 7.5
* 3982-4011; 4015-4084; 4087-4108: -3.5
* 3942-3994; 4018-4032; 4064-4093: -2.2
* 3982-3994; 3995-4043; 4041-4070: -1.4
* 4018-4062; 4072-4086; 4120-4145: 0.6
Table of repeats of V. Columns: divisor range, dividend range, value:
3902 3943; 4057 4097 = 1.65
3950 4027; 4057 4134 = 1.22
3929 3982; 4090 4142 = 1.81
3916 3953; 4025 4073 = 1.78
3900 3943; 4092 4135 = 1.61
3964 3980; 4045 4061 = 1.87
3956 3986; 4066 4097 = 1.57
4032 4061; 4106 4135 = 1.06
